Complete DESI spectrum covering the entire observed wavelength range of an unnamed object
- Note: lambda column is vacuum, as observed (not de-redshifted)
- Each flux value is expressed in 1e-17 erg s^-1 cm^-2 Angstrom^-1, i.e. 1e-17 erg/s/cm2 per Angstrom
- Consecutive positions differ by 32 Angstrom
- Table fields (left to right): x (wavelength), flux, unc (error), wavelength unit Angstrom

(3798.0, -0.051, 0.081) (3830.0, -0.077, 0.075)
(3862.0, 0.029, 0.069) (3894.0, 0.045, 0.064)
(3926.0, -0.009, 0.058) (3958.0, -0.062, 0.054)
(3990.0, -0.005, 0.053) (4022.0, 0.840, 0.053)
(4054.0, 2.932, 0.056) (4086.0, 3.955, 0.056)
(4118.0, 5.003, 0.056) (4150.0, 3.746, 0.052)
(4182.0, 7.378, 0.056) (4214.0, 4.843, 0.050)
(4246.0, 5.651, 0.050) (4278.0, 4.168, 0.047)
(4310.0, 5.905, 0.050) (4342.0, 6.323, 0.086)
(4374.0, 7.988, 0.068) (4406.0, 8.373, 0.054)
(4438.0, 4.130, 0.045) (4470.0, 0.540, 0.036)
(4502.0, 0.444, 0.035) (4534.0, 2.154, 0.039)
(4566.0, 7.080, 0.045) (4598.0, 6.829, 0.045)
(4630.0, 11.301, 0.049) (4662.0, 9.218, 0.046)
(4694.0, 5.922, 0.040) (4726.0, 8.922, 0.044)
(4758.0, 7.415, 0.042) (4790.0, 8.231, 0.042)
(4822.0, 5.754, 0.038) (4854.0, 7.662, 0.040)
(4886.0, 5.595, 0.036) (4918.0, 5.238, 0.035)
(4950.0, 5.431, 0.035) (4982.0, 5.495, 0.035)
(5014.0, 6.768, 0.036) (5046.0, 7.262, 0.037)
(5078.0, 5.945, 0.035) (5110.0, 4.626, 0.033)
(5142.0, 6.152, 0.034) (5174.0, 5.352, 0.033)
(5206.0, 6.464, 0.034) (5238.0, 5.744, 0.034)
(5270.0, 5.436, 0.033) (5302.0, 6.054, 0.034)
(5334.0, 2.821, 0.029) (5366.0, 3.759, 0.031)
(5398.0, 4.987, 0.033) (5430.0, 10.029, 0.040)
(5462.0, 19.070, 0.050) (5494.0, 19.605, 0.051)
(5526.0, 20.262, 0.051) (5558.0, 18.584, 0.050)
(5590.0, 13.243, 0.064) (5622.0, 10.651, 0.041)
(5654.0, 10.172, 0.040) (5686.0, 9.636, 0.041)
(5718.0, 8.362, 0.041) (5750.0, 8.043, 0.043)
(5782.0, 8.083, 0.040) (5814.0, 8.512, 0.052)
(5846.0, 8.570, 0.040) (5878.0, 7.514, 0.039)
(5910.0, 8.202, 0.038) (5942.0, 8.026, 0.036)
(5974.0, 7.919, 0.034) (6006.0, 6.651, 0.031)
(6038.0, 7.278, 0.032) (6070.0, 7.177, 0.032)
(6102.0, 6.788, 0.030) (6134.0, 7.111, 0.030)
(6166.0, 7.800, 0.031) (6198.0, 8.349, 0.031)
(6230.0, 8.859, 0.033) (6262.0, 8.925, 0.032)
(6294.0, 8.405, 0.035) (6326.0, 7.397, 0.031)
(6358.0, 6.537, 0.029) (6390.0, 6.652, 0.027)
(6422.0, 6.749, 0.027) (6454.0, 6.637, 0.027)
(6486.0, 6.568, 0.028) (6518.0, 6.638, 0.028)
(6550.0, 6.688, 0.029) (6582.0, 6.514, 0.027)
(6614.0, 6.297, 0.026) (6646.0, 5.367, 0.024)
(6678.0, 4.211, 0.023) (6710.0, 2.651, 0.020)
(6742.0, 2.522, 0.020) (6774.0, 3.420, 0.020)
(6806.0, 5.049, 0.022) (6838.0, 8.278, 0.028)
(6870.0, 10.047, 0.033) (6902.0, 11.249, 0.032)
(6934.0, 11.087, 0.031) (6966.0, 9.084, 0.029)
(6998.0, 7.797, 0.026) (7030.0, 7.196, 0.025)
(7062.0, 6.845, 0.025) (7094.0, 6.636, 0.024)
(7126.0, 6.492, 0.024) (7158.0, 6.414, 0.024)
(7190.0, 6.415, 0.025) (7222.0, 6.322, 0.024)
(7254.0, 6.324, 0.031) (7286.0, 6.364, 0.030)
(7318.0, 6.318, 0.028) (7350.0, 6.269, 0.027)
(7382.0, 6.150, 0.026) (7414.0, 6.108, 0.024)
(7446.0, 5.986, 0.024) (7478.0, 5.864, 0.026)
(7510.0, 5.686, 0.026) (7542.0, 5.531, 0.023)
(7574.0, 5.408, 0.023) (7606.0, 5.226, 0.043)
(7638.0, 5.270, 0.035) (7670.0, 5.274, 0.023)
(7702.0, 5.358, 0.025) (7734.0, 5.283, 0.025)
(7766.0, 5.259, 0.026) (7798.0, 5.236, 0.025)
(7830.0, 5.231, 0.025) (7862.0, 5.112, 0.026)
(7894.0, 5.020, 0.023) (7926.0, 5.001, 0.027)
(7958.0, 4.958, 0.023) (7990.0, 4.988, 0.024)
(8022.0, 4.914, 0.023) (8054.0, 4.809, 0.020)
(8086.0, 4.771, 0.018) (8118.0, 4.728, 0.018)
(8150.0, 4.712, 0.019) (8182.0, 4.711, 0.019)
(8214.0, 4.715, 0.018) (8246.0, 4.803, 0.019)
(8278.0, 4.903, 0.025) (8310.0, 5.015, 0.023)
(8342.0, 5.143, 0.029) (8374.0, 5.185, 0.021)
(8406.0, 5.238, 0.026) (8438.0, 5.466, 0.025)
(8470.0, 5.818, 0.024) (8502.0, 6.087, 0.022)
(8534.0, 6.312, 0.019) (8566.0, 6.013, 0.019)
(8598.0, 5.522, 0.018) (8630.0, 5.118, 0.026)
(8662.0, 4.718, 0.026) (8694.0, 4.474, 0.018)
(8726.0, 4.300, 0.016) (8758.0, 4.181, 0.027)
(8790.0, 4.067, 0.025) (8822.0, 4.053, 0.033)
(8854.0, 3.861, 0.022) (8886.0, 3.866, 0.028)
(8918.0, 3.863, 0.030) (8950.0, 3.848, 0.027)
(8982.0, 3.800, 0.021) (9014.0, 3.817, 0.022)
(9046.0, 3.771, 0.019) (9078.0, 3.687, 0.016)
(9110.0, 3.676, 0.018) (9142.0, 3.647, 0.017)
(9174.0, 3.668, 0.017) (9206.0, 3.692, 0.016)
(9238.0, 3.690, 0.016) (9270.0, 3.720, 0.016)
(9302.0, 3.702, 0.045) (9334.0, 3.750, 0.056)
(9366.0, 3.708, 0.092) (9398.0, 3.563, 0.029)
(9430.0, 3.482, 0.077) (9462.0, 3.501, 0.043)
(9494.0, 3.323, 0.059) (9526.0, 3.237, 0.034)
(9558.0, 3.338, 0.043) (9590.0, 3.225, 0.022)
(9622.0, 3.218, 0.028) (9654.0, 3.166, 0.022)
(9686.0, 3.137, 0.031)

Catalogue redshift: 3.487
